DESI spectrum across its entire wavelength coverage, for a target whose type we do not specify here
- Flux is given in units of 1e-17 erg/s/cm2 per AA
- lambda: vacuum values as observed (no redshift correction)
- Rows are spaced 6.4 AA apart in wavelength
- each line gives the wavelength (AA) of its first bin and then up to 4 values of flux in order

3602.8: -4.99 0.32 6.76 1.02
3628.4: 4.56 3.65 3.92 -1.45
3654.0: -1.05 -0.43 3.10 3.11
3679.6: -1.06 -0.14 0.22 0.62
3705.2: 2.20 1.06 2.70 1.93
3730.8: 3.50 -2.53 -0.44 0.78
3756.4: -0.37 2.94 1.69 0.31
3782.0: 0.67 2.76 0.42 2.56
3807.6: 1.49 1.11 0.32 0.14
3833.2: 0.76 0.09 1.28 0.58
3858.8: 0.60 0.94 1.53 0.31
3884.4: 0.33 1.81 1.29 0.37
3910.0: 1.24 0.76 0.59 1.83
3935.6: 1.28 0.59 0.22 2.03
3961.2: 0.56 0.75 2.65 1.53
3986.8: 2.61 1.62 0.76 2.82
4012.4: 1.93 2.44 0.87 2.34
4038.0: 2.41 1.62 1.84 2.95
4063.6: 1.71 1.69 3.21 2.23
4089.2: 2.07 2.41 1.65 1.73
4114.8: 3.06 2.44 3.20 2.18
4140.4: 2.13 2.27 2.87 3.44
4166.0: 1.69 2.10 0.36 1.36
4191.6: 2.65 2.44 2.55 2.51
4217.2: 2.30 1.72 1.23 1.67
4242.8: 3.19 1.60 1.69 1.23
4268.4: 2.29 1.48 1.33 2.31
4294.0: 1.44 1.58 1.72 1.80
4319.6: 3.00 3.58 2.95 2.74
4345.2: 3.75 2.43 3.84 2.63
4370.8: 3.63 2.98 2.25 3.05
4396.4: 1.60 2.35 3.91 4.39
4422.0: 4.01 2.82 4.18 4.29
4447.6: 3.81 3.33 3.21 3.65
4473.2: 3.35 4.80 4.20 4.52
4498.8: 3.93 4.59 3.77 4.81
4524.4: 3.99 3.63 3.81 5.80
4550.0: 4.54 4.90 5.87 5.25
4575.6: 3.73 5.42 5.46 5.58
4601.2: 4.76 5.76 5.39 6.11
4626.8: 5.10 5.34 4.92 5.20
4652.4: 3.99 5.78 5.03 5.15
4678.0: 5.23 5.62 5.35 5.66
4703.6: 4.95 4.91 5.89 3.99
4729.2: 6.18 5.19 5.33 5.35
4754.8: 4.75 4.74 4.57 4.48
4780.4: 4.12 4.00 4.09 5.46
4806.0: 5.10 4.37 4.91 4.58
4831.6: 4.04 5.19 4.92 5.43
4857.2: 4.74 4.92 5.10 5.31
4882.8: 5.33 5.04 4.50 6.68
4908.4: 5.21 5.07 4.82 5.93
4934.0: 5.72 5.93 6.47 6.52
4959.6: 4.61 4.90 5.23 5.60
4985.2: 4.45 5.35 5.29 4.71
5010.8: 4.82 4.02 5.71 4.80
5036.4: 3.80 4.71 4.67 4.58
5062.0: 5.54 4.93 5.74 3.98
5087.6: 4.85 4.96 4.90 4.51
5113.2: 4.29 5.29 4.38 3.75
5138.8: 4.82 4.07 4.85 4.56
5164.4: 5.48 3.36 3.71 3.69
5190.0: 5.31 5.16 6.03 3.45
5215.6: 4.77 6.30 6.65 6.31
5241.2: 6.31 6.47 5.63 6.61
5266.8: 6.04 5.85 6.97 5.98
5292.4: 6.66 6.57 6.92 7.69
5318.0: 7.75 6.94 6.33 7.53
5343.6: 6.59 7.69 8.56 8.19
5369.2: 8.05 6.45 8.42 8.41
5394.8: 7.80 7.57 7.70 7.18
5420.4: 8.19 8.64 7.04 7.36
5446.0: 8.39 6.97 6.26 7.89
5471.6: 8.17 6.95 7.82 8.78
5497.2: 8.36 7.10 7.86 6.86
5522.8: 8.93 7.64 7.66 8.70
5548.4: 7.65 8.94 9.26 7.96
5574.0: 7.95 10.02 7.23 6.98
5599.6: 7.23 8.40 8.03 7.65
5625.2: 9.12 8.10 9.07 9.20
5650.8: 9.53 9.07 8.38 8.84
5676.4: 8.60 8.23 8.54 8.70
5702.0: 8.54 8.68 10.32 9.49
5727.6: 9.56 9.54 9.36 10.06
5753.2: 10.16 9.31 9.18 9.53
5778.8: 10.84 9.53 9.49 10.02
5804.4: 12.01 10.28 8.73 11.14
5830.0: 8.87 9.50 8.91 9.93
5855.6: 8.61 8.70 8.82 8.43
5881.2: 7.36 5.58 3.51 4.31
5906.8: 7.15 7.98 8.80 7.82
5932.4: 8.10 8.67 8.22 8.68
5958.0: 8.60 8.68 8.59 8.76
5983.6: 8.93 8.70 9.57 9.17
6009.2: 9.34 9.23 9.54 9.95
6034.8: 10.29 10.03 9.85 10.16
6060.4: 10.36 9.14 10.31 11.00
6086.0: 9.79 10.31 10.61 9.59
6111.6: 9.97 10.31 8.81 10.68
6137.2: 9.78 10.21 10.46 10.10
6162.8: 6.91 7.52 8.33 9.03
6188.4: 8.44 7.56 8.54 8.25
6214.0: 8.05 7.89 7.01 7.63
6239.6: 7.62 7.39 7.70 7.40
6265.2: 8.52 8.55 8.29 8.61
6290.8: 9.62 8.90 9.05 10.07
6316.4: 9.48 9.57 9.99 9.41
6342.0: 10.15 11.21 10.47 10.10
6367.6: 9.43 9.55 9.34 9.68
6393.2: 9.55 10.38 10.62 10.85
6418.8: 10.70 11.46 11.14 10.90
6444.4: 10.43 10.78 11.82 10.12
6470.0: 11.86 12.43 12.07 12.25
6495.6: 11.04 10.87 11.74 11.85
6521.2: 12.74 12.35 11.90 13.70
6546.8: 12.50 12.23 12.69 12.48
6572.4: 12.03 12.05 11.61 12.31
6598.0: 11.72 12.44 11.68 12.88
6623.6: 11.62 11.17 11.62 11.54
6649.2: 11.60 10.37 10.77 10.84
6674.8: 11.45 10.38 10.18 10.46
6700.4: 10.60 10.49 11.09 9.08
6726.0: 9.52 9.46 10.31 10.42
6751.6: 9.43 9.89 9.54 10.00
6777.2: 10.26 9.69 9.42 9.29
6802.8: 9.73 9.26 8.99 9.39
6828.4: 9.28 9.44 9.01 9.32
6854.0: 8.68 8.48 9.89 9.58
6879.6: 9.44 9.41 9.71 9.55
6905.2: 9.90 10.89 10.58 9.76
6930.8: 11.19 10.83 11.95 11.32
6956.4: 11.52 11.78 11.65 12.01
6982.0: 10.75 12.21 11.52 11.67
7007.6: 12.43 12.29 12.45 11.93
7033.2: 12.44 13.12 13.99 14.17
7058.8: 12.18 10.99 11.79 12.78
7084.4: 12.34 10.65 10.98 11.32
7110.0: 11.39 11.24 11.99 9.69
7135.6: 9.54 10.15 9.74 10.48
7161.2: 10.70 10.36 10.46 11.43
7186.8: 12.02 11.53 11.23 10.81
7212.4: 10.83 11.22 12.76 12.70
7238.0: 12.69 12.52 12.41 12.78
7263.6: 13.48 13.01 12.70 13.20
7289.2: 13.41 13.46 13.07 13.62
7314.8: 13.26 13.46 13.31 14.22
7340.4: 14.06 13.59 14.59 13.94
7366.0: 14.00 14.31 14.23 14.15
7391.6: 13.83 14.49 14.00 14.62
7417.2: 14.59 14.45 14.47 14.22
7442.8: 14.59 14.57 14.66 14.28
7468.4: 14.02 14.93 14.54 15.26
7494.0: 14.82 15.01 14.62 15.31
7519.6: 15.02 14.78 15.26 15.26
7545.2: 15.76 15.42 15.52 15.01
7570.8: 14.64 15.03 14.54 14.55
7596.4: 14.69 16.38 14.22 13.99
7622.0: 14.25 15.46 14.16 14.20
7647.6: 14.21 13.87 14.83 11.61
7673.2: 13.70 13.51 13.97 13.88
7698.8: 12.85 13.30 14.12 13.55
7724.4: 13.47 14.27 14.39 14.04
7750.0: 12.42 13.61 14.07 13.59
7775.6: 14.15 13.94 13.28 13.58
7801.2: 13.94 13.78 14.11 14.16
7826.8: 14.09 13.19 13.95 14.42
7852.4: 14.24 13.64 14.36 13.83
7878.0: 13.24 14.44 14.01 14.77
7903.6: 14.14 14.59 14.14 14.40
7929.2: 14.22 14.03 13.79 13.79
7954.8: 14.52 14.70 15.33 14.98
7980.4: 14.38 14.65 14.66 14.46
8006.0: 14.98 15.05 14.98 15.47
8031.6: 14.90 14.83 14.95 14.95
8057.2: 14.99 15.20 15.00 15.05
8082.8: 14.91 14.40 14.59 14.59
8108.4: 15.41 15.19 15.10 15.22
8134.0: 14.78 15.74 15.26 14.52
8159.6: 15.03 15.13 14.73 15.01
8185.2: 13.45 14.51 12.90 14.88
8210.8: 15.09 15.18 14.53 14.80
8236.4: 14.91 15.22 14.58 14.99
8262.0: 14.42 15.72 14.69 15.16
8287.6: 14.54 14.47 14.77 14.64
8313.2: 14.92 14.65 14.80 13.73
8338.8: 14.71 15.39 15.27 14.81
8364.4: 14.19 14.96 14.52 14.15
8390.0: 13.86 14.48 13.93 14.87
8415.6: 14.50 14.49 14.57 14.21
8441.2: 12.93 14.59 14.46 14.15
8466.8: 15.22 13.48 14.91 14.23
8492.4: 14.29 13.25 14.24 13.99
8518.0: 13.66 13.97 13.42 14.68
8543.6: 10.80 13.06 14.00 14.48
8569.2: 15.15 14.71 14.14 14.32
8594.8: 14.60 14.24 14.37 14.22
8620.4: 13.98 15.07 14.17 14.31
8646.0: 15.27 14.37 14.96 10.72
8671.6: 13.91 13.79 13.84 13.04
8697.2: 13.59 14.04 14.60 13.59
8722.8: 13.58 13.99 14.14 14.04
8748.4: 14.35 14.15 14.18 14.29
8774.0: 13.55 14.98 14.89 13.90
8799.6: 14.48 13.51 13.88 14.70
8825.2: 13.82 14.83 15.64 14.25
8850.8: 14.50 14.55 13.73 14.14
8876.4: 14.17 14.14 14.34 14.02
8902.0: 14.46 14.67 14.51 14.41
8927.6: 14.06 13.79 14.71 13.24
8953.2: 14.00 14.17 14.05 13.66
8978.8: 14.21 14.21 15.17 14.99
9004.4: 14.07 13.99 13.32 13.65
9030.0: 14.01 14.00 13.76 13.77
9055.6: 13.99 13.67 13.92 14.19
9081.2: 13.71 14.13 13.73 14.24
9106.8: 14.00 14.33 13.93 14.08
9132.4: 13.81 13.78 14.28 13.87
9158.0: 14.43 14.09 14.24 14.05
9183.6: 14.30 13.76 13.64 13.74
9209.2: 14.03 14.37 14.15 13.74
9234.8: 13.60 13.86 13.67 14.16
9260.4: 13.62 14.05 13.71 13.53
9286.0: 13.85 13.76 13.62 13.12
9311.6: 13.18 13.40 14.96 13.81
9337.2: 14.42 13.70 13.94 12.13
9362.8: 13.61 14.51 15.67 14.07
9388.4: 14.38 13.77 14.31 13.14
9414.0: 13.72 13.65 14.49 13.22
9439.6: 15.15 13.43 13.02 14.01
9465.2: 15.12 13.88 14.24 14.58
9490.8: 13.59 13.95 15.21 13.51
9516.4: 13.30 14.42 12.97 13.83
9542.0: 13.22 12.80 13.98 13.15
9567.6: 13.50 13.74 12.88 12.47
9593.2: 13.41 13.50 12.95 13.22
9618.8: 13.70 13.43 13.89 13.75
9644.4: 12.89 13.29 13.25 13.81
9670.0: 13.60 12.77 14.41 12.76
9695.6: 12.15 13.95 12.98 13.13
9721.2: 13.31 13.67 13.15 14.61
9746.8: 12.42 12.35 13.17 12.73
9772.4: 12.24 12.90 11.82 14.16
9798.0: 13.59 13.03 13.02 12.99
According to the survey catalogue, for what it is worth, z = 0.00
